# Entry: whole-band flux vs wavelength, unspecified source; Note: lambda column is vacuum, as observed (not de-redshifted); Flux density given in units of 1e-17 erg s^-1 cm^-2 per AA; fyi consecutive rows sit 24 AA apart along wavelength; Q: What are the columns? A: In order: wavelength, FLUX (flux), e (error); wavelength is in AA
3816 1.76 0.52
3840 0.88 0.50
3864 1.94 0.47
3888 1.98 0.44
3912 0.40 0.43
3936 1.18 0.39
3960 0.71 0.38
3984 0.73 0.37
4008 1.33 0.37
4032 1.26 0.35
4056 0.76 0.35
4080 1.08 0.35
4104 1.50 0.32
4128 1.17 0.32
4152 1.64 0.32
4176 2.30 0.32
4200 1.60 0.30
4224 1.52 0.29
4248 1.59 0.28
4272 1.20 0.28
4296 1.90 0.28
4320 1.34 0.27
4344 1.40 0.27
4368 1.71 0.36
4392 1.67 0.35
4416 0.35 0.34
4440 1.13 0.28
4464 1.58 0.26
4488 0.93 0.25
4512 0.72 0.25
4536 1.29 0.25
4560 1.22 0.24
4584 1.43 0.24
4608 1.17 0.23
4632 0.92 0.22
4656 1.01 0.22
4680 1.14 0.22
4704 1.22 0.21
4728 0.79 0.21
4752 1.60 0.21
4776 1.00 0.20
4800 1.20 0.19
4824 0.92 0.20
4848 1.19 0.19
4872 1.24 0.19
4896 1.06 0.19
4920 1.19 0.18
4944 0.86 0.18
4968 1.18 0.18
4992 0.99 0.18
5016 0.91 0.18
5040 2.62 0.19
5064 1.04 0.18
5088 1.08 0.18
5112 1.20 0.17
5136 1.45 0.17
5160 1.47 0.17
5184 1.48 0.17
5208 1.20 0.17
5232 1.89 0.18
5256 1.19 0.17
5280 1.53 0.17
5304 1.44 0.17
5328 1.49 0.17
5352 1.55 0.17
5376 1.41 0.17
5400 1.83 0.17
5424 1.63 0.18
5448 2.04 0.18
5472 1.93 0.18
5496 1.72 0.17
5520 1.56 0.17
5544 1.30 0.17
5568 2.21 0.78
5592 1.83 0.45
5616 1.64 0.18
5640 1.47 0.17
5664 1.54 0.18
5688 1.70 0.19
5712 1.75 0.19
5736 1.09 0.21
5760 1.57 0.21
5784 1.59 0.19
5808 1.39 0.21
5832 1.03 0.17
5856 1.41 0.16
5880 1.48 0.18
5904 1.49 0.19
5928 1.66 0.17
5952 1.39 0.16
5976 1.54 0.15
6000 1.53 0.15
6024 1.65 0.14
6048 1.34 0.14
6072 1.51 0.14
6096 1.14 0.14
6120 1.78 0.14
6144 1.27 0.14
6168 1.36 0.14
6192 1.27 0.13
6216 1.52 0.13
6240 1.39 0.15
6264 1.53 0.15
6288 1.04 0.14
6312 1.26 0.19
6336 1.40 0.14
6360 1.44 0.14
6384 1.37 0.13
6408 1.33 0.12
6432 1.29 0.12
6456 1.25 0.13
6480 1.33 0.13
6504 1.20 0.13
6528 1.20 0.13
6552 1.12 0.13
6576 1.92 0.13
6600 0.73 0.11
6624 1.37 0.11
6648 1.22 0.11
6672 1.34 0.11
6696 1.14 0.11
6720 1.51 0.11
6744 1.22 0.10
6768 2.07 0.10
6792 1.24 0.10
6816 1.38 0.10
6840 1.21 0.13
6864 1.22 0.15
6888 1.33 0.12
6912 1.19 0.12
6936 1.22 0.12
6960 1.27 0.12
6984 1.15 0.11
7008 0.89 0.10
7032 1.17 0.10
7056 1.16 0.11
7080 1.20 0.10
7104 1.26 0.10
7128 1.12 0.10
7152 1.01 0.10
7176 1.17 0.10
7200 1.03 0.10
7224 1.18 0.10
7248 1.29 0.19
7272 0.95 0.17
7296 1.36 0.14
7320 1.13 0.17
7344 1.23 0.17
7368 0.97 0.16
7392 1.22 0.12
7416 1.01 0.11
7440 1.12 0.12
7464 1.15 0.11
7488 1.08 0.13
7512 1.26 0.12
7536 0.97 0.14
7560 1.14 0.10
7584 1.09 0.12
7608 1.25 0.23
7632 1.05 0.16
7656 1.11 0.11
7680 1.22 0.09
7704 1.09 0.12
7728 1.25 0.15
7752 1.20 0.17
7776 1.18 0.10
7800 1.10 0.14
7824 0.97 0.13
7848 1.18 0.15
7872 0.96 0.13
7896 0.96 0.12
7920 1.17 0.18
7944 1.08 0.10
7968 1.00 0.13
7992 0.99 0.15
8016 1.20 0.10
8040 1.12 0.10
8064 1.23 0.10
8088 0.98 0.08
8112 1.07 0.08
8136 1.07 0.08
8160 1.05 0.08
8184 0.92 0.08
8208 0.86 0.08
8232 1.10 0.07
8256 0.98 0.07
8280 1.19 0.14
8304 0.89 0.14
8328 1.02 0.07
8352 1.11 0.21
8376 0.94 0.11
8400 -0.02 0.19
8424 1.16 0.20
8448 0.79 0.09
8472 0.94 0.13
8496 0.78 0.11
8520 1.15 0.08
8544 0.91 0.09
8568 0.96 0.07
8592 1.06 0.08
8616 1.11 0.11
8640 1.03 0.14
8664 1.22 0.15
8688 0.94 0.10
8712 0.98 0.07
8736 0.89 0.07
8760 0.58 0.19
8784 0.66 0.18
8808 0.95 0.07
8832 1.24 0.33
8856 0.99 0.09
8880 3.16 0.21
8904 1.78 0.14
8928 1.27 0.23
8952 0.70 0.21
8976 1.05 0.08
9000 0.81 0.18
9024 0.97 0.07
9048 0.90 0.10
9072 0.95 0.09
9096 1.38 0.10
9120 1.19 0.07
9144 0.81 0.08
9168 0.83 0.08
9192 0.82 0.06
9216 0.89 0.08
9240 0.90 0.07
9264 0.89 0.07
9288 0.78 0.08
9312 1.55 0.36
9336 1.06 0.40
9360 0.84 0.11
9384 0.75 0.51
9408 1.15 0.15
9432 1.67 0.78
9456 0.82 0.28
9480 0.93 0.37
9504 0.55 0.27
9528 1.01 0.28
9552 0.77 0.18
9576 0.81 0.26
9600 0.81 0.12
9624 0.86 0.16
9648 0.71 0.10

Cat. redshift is 0.353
